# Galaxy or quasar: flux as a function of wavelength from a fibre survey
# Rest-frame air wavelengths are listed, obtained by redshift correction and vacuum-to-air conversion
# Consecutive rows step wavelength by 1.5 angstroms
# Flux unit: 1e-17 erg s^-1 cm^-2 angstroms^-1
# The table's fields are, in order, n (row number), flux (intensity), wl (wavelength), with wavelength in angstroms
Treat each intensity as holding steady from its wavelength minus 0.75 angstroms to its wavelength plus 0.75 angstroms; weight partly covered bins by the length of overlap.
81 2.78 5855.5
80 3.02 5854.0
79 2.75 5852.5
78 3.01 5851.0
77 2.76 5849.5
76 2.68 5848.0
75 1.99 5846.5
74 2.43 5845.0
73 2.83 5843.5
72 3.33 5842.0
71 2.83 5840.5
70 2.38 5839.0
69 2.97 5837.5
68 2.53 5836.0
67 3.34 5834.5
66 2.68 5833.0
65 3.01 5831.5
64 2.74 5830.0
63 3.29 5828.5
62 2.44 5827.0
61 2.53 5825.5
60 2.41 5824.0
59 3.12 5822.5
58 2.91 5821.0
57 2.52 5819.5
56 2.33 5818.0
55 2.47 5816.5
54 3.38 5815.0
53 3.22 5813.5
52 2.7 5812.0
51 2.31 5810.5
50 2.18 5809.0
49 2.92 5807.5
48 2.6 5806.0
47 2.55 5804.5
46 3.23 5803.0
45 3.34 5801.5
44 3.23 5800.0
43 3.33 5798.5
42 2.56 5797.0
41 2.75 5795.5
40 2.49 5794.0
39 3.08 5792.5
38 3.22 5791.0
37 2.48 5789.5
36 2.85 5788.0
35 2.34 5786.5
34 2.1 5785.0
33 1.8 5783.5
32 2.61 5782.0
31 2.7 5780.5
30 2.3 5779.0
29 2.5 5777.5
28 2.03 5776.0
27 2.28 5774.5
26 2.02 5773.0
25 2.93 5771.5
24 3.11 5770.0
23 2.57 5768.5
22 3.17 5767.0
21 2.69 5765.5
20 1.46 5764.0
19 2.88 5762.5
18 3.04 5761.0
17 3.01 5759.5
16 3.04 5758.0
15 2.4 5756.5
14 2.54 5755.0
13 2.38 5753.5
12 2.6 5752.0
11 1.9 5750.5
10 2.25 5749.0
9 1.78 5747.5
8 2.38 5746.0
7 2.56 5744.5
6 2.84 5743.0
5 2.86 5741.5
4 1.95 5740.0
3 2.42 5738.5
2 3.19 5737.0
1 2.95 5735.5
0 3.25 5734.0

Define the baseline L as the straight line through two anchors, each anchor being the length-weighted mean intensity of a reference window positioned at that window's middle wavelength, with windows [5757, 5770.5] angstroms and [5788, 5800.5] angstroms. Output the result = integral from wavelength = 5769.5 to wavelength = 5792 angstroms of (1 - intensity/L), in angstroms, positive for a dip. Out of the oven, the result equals 2.7 angstroms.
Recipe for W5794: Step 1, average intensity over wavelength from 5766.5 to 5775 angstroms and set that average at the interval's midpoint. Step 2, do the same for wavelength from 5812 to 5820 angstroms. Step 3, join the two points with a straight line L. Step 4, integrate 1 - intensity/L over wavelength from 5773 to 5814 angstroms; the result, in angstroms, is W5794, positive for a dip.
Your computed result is 1.4 angstroms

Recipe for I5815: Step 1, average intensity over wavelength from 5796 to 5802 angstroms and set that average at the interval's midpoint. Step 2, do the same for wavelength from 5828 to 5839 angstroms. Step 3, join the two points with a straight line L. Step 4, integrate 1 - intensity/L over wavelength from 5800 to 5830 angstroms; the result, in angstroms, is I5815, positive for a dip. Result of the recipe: 2.3 angstroms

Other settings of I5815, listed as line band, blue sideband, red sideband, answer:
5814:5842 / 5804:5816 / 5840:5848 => -0.91 angstroms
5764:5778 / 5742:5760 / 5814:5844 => 0.14 angstroms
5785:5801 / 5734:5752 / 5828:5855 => -0.91 angstroms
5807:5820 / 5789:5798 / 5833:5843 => 0.74 angstroms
